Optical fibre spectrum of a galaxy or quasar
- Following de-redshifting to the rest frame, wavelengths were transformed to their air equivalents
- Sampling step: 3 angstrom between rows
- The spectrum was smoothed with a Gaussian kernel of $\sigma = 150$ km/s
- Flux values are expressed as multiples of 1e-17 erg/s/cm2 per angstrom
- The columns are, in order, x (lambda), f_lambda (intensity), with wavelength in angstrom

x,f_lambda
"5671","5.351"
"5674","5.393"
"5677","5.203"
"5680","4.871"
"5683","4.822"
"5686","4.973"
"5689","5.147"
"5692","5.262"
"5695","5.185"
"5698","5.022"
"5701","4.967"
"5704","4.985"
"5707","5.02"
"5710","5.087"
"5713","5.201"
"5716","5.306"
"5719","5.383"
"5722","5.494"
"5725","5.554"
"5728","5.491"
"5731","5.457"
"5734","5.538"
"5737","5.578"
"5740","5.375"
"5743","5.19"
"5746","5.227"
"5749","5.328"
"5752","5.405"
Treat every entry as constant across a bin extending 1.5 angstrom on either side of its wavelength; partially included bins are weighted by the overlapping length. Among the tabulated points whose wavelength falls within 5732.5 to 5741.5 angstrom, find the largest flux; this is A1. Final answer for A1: 5.578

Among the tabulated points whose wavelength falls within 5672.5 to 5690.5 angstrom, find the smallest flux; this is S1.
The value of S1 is 4.822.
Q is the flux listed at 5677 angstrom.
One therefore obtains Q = 5.203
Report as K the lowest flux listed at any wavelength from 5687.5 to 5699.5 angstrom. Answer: 5.022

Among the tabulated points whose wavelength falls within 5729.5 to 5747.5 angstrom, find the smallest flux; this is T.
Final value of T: 5.19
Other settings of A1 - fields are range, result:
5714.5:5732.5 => 5.554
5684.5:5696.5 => 5.262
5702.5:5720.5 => 5.383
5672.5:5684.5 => 5.393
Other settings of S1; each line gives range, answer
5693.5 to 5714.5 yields 4.967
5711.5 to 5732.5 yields 5.201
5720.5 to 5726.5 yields 5.494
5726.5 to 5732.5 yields 5.457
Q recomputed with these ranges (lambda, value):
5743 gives 5.19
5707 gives 5.02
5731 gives 5.457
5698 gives 5.022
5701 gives 4.967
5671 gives 5.351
